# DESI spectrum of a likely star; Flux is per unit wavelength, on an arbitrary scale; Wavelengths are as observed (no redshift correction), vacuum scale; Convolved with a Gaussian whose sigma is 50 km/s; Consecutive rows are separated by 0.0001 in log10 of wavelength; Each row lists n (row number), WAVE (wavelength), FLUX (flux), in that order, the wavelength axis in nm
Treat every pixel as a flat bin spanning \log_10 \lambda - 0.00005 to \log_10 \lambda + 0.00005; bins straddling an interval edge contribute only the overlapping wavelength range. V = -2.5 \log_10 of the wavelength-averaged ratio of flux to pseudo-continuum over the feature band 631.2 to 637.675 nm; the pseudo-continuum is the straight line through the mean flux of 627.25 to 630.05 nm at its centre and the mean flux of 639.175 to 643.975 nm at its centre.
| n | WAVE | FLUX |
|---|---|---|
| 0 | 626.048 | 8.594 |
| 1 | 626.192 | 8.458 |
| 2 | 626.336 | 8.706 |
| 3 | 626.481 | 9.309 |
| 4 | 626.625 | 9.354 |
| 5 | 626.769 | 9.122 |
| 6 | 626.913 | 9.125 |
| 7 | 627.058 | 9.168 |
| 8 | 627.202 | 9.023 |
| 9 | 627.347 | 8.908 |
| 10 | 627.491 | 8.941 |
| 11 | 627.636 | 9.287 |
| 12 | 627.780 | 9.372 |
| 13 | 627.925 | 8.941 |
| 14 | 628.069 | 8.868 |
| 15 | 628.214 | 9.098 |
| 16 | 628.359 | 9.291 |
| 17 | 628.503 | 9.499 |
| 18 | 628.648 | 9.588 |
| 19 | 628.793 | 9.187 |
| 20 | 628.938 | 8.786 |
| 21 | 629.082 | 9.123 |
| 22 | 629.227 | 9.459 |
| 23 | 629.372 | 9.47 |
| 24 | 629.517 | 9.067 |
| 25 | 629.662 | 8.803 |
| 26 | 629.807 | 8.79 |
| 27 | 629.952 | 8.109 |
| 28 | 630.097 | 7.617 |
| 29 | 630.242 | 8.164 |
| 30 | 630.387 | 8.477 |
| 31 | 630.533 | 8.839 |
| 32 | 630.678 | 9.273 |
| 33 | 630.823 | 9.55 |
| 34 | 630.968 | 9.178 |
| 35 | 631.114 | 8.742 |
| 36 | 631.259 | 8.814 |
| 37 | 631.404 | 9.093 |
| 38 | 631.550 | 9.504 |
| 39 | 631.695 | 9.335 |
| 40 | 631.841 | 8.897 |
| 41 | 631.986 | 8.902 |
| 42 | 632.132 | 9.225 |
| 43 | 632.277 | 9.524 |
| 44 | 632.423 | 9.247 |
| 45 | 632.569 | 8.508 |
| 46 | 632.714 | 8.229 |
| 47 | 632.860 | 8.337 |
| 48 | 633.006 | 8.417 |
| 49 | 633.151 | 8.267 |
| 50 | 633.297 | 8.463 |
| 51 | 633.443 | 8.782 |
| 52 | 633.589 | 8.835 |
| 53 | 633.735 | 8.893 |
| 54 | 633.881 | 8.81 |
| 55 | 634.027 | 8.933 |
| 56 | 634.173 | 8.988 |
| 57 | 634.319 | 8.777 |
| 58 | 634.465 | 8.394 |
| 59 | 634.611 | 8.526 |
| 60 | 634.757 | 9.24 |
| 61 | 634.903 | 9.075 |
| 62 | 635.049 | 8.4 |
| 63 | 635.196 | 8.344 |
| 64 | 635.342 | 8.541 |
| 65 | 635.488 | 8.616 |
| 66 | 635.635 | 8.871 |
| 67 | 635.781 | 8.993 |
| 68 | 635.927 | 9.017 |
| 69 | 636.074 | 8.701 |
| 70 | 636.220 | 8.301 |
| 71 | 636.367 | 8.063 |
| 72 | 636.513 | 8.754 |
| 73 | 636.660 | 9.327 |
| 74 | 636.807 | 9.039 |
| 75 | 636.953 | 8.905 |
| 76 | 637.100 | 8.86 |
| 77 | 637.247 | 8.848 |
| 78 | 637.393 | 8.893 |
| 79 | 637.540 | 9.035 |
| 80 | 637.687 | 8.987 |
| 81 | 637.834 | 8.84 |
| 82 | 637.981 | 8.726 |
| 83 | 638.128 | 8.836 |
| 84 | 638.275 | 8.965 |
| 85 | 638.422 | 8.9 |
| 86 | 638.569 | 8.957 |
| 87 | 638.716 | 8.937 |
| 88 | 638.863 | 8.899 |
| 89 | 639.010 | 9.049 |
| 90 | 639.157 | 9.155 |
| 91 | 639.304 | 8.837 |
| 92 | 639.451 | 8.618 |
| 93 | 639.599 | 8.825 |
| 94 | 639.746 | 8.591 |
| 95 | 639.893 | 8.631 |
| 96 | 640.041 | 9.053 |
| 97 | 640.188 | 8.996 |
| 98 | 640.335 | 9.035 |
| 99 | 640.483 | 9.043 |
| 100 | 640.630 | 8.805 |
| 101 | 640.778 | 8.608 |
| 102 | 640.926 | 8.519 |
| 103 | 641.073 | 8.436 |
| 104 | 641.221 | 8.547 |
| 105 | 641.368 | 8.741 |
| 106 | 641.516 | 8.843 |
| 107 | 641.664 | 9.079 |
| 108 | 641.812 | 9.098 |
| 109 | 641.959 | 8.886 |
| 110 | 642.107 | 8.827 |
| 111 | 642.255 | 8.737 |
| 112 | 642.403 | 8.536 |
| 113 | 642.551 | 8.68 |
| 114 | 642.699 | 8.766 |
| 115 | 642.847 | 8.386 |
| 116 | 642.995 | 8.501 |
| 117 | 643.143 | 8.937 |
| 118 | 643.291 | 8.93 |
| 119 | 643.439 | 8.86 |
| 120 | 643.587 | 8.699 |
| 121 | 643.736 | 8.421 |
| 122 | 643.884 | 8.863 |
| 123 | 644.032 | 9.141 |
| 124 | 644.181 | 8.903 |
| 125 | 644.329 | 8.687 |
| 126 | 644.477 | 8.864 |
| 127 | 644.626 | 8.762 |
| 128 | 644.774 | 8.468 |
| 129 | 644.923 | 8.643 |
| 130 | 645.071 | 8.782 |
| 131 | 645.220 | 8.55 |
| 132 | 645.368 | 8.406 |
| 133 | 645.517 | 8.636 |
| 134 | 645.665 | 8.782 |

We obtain 0.02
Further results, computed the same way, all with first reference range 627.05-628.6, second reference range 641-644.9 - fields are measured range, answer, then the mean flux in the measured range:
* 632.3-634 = 0.04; 8.65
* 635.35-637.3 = 0.02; 8.78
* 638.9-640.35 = -0.01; 8.88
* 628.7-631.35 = 0.03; 8.87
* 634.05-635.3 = 0.03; 8.72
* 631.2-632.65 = -0.01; 9.1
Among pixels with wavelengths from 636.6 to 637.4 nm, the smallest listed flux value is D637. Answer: 8.848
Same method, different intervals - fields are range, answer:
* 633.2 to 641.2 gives 8.063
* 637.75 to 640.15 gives 8.591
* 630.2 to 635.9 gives 8.164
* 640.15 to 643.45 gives 8.386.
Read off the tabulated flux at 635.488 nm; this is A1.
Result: 8.616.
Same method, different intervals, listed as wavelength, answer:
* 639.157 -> 9.155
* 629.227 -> 9.459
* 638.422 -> 8.9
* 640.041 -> 9.053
